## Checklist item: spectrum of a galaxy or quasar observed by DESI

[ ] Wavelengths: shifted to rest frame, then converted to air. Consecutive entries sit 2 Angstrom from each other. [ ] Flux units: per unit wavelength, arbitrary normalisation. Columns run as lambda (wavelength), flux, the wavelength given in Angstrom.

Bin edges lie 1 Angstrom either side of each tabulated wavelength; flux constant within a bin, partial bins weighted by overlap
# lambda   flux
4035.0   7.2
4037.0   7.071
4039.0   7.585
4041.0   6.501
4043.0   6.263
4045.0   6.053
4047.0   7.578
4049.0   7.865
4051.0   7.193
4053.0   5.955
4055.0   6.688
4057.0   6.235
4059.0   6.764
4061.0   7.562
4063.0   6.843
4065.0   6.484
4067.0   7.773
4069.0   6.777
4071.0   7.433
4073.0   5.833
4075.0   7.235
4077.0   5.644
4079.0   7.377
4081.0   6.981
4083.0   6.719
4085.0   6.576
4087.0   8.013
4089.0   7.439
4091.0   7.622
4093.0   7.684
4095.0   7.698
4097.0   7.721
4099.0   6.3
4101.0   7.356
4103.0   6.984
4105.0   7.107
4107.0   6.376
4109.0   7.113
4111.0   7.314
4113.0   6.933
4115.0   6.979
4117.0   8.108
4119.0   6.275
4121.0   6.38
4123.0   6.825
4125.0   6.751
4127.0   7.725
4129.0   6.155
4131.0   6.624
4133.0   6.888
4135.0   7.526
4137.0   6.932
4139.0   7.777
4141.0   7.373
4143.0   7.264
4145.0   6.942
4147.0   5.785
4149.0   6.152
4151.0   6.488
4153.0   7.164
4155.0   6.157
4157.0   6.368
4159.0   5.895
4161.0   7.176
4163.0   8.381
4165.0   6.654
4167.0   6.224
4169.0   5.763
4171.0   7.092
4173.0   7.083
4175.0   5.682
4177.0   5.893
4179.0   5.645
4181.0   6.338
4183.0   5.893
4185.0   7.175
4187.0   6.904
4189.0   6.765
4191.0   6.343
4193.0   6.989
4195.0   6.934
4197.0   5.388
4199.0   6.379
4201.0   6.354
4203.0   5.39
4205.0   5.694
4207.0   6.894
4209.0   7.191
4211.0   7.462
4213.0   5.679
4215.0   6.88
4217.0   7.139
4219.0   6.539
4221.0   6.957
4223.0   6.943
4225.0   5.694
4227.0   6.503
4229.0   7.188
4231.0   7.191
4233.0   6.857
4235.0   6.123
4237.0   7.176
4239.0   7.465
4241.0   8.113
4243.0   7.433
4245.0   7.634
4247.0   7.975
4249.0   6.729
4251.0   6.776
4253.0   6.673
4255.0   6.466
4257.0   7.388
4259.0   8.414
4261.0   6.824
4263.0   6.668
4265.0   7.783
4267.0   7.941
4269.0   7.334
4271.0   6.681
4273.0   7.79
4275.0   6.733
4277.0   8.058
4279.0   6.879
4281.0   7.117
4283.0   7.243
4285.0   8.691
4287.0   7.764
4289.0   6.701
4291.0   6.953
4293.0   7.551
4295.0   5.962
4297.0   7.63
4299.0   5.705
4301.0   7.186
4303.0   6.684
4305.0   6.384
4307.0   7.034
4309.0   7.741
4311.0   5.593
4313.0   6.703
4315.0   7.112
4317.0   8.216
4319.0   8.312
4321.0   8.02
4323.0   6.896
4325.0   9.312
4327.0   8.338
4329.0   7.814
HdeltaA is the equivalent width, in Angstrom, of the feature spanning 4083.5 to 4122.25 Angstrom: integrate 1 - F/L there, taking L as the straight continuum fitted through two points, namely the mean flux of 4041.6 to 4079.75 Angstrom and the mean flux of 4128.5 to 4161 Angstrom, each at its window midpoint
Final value -2.13 Angstrom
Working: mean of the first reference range 6.81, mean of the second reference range 6.74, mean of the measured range 7.15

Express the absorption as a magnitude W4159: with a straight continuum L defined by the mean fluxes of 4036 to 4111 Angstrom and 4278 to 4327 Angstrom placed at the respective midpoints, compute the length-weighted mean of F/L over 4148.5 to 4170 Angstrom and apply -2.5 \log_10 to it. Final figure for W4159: 0.08 mag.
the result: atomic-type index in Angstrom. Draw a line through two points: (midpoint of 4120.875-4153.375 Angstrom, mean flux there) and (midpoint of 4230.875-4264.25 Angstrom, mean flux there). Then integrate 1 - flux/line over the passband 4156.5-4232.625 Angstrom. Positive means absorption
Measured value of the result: 5.2 Angstrom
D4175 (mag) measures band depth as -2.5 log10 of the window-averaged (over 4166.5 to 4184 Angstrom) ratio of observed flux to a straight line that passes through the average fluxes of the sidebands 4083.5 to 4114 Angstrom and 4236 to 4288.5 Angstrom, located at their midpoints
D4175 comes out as 0.179 mag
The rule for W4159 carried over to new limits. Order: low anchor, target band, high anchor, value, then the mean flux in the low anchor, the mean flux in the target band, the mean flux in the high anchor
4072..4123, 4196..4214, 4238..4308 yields 0.141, 7.03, 6.27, 7.21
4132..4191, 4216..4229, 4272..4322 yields 0.036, 6.66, 6.67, 7.19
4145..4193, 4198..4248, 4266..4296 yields 0.008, 6.5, 6.83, 7.29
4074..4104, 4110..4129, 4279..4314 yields 0.022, 7.16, 6.99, 6.98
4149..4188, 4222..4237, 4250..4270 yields 0.050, 6.52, 6.68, 7.23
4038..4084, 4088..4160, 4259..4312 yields -0.005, 6.84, 6.95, 7.13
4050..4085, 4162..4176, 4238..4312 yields 0.045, 6.79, 6.7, 7.18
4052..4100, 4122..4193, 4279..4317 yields 0.048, 6.97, 6.68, 7.02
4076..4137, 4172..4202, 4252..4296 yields 0.122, 7.04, 6.38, 7.26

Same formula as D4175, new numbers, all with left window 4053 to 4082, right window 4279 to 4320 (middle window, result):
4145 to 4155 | 0.079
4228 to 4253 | -0.026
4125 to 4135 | -0.004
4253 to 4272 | -0.028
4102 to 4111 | -0.014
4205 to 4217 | 0.037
